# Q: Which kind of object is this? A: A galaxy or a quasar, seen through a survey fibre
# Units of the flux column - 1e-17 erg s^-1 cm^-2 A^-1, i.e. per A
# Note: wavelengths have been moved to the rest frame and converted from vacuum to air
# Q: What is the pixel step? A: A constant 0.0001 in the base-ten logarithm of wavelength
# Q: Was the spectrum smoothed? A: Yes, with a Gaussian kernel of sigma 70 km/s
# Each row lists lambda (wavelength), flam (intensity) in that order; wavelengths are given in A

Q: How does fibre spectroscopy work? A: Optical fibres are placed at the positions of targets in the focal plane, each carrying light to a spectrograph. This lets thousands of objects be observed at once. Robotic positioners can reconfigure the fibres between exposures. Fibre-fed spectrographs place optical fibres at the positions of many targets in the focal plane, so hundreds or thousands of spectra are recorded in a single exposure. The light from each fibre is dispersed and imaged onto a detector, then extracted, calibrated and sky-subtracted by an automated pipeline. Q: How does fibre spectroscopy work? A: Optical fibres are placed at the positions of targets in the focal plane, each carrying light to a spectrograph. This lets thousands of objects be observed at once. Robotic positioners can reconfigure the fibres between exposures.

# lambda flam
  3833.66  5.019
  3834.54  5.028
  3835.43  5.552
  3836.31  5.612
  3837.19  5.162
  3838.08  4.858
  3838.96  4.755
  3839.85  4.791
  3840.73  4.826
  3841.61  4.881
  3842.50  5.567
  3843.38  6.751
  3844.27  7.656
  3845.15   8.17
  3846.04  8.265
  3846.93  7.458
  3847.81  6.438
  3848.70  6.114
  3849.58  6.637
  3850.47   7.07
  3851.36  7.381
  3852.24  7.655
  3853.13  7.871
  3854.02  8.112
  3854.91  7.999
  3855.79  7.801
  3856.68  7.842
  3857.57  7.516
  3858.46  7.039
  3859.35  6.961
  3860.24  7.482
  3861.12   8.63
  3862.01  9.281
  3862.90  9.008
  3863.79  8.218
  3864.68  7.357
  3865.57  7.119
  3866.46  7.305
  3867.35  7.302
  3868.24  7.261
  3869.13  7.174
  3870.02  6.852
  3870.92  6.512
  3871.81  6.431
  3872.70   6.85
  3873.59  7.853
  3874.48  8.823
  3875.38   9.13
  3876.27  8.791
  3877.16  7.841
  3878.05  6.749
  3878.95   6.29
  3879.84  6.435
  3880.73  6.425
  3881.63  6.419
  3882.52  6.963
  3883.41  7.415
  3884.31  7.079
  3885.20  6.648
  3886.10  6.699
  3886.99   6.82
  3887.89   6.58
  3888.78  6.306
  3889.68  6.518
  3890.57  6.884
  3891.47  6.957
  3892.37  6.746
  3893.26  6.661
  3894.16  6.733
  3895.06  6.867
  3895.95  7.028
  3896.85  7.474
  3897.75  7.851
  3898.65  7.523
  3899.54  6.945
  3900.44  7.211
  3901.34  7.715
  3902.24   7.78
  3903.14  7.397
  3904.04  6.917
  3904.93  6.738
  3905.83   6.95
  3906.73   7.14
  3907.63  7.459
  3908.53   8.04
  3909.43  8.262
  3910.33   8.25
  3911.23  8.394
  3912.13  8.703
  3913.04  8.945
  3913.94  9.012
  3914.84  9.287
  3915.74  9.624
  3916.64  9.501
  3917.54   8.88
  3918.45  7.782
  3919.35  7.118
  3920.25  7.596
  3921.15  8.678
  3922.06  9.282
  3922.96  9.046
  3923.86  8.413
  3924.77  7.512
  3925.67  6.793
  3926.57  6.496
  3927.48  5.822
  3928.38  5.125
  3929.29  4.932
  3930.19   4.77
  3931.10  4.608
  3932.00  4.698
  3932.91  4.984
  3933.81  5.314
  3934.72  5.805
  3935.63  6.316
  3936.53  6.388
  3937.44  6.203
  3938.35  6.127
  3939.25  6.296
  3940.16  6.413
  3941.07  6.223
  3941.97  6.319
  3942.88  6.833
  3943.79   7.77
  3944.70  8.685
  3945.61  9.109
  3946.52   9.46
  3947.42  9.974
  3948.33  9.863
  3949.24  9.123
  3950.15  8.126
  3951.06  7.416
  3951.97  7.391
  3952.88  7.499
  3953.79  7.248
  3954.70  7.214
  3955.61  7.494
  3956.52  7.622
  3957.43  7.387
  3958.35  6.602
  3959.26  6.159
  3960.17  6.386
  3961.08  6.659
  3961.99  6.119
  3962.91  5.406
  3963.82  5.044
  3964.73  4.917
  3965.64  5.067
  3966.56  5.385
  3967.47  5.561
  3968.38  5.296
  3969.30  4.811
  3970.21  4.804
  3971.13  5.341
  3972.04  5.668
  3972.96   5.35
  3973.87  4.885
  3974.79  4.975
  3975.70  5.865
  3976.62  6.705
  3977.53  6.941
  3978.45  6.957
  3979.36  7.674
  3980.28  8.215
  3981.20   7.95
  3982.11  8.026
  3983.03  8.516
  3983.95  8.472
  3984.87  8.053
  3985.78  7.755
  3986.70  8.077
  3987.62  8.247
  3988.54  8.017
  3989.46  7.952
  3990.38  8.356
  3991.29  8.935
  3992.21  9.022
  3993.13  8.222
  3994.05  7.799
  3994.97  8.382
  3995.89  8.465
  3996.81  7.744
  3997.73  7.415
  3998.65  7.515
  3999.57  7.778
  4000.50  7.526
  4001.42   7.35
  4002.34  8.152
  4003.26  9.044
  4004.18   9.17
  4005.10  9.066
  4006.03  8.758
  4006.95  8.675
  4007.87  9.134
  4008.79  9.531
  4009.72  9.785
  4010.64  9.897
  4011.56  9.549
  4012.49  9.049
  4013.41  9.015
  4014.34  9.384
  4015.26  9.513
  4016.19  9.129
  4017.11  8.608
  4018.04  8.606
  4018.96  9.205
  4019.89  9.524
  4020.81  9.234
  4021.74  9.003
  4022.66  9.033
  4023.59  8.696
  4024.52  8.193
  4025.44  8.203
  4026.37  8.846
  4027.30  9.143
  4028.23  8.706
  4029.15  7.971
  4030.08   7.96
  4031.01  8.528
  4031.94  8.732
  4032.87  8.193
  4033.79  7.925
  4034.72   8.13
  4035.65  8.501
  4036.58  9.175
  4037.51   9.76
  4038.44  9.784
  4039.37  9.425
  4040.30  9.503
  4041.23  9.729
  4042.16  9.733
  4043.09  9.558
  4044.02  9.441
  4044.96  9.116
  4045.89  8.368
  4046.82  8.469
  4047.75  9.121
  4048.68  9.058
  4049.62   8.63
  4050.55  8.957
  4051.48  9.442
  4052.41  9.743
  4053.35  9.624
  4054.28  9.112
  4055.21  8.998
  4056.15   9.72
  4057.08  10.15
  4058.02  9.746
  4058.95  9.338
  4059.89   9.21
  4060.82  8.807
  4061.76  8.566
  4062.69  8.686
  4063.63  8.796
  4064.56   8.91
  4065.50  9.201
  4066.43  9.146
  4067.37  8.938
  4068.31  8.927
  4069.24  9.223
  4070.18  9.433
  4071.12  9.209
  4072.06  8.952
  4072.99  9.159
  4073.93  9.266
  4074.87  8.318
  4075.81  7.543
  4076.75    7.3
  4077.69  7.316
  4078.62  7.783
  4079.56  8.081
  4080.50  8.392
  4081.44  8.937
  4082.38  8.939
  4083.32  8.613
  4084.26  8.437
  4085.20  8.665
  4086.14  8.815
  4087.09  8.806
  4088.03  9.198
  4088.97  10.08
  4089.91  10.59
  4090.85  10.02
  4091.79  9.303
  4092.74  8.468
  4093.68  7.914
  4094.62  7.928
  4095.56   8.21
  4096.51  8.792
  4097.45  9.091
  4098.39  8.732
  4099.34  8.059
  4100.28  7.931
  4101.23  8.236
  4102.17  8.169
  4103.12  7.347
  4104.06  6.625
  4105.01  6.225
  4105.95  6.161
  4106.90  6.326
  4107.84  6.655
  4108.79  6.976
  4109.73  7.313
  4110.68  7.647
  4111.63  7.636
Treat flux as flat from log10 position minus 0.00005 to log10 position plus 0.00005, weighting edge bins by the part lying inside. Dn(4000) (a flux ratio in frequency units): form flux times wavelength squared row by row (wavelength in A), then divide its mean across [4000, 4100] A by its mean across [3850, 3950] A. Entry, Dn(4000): 1.3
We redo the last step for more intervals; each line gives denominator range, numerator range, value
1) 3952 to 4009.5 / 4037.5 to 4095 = 1.29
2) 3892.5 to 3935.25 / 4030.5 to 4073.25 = 1.34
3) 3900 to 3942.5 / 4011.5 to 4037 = 1.29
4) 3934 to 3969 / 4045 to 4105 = 1.35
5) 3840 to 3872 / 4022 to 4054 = 1.35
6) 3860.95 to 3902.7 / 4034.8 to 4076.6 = 1.37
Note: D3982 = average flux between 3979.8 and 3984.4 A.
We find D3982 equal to 8.22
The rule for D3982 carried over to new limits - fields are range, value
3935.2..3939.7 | 6.27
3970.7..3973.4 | 5.45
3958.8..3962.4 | 6.35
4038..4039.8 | 9.61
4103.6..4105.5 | 6.42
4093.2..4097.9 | 8.39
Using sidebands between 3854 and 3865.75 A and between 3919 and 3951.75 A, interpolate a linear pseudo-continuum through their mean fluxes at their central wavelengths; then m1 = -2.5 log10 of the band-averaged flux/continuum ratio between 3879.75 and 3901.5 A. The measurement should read 0.095 mag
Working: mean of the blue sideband 7.89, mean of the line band 6.91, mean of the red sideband 7.05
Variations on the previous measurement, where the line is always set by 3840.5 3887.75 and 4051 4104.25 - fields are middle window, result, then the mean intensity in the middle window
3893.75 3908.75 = 0.04 mag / 7.27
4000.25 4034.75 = -0.06 mag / 8.81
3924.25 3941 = 0.31 mag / 5.83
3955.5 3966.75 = 0.28 mag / 6.15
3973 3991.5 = 0.09 mag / 7.47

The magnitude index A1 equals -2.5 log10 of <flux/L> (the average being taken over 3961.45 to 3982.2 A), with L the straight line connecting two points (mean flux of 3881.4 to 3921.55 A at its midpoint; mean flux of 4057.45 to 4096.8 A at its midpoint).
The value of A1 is 0.33 mag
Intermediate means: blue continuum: 7.53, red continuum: 8.81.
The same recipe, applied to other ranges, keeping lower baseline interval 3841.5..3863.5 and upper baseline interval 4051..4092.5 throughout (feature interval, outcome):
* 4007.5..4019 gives -0.08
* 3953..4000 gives 0.20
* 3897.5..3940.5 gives 0.10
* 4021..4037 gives 0.02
